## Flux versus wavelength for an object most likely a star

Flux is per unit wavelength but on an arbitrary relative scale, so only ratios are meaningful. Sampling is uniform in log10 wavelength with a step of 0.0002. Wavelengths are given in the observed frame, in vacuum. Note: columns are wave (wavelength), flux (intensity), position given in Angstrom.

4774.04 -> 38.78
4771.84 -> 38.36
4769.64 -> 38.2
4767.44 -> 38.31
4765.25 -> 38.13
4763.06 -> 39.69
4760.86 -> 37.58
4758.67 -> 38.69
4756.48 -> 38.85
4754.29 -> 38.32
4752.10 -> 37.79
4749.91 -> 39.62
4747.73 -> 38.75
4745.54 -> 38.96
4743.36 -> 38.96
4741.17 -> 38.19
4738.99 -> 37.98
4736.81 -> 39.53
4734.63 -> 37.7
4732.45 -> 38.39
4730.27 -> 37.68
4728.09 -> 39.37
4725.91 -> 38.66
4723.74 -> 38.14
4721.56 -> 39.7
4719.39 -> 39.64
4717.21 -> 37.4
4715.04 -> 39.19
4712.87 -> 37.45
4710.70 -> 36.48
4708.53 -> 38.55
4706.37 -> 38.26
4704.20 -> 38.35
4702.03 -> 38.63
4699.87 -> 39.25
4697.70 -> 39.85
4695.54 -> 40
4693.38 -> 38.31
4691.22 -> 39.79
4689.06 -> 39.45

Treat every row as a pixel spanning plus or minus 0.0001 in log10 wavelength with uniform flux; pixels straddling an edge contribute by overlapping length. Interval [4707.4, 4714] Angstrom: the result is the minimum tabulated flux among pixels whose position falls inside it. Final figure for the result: 36.48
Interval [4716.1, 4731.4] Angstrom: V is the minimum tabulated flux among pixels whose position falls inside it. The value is 37.4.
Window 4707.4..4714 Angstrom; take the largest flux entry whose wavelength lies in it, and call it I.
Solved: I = 38.55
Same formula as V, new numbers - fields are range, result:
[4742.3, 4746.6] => 38.96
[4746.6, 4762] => 37.58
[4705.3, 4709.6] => 38.26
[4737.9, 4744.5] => 37.98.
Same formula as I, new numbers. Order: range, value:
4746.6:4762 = 39.62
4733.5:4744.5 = 39.53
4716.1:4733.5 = 39.7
